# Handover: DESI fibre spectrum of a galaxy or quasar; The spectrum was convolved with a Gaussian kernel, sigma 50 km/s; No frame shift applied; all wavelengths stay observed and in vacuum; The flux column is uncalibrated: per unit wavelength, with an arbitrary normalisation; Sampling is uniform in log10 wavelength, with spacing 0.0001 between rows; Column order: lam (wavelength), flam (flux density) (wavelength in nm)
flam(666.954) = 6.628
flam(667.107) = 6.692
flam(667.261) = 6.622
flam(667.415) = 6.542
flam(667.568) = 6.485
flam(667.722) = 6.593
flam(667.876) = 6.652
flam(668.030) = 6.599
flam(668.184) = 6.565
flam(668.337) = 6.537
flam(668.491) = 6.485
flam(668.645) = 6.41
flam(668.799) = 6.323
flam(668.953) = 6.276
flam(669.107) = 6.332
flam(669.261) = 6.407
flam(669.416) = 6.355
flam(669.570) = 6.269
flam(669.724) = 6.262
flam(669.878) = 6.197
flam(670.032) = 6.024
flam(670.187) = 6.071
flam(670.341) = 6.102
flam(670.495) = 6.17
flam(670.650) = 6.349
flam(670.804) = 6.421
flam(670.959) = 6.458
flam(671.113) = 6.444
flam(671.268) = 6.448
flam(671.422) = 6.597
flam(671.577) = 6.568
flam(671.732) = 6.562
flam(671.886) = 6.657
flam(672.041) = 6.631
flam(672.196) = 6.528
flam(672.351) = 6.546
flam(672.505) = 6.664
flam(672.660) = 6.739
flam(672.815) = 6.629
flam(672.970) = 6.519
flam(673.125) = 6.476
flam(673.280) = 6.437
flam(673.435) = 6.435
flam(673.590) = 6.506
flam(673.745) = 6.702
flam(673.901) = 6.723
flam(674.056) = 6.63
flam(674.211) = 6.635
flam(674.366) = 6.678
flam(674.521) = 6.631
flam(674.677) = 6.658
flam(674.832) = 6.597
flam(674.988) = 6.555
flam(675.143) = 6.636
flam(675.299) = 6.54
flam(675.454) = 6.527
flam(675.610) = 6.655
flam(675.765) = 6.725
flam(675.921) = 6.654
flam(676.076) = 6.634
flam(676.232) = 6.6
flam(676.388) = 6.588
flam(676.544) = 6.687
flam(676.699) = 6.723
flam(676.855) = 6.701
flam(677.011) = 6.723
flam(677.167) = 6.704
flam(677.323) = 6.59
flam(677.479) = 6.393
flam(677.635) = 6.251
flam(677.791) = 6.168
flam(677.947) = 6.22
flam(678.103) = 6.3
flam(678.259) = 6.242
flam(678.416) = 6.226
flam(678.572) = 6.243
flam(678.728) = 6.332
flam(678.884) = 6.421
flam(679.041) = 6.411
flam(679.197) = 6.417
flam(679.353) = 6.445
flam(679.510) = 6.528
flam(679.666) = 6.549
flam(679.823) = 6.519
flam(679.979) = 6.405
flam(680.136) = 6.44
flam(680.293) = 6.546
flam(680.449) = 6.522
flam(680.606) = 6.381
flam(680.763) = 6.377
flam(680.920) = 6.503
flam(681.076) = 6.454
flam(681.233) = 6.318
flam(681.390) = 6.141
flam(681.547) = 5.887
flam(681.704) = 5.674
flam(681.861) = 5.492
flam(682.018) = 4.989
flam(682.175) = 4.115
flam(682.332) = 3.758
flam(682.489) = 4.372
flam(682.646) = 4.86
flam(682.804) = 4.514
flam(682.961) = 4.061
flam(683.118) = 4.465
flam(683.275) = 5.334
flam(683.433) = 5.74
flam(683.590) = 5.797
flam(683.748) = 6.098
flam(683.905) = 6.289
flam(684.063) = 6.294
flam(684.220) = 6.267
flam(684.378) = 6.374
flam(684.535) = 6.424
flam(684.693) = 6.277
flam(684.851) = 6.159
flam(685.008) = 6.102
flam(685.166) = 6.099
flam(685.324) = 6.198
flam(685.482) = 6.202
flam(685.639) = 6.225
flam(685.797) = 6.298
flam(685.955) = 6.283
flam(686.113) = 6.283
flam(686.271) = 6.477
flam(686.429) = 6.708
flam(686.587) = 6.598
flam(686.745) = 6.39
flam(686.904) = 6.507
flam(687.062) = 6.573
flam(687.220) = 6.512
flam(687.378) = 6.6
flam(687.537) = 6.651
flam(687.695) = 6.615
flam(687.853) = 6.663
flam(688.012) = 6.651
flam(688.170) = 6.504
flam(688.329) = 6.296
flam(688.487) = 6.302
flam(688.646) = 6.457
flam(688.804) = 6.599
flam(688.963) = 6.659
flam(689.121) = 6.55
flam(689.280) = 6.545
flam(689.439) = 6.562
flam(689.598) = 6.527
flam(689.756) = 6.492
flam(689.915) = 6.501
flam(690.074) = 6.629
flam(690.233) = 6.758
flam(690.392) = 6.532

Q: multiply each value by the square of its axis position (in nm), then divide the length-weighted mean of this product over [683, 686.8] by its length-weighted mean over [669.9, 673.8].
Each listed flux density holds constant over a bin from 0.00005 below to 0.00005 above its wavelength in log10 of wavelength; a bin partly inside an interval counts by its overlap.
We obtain 0.98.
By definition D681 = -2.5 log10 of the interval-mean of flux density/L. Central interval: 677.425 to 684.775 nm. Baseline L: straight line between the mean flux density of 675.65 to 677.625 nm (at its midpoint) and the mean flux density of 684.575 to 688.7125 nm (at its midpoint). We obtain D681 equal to 0.11 mag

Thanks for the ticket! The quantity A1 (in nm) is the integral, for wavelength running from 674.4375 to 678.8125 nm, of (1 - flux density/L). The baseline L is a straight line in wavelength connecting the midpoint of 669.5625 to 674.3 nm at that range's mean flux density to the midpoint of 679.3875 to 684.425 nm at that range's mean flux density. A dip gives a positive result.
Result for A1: -0.28 nm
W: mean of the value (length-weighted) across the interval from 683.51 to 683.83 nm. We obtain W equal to 5.96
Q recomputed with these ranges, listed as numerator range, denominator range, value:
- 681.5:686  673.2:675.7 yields 0.87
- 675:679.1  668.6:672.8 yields 1.03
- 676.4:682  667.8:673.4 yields 1.01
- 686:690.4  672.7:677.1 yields 1.03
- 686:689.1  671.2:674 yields 1.04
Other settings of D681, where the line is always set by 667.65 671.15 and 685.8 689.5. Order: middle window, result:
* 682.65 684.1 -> 0.21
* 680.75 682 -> 0.07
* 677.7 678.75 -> 0.03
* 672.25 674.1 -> -0.03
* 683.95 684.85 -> 0.03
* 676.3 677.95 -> -0.02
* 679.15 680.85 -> 0.00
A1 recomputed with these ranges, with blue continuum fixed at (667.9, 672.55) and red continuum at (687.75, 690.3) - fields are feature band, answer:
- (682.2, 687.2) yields 0.50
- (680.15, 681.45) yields 0.01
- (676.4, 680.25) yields 0.01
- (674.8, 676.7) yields -0.05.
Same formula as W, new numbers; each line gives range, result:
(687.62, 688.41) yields 6.55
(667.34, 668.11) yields 6.57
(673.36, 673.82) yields 6.55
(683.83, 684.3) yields 6.28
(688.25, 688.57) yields 6.3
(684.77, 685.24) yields 6.12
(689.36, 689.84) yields 6.53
